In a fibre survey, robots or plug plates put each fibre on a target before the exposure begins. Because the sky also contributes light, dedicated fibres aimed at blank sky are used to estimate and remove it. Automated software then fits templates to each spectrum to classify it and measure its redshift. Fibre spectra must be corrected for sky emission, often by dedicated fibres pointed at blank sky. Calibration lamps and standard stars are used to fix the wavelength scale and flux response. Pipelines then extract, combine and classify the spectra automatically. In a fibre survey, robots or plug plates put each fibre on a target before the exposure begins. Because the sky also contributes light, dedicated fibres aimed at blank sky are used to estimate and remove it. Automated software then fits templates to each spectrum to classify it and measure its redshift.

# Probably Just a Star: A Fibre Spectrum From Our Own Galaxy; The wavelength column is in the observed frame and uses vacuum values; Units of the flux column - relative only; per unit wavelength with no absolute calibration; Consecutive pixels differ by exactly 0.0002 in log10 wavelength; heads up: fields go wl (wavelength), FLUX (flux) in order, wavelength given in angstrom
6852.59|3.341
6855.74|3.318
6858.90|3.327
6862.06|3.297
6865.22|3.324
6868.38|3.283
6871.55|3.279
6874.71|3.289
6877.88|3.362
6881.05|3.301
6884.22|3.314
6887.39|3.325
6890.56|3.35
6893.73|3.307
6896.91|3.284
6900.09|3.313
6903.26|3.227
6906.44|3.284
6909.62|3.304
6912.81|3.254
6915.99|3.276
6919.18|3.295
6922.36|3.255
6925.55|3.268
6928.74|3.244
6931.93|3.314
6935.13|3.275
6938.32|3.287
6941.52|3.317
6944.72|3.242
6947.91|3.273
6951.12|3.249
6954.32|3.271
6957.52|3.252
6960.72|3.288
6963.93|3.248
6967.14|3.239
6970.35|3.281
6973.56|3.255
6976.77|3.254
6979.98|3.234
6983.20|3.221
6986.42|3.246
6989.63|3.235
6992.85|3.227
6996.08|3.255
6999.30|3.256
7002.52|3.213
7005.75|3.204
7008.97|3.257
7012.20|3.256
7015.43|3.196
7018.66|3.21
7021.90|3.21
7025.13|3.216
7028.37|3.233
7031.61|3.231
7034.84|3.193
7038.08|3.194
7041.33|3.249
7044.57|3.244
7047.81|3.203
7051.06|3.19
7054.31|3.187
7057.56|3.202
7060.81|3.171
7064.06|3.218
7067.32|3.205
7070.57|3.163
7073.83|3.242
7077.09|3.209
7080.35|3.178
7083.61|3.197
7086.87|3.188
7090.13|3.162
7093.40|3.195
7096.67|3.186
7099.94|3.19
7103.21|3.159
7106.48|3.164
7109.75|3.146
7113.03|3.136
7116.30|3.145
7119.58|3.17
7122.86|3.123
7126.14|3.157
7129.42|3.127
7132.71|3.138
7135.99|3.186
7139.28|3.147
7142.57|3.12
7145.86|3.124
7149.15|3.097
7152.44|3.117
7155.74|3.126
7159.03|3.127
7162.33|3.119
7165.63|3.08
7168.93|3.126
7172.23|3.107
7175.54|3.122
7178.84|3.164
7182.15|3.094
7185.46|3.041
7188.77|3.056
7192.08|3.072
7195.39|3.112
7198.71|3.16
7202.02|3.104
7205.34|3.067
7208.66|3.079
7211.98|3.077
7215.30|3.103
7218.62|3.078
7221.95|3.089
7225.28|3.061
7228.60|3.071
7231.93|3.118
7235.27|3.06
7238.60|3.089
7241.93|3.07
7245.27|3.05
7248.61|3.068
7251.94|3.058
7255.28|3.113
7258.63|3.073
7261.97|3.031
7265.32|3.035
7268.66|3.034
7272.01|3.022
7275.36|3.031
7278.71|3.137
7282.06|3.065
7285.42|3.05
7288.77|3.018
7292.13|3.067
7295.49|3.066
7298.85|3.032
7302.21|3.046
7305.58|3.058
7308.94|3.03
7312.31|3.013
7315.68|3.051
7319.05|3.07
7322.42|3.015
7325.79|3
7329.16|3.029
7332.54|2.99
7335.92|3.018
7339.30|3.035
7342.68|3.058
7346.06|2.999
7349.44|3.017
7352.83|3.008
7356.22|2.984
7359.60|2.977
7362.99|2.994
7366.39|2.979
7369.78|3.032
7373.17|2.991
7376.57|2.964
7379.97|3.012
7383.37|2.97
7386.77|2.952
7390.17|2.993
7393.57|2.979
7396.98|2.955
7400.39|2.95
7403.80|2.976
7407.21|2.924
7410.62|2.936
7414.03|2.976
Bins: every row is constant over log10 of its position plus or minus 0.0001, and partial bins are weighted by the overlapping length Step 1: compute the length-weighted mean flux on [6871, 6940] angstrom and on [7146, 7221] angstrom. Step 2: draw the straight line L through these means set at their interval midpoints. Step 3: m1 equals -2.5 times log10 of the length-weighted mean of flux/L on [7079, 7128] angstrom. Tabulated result 0.00 mag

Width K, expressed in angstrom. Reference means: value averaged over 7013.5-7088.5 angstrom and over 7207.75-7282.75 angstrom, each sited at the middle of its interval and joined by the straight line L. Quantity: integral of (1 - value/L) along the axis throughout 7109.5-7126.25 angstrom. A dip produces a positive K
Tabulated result 0.1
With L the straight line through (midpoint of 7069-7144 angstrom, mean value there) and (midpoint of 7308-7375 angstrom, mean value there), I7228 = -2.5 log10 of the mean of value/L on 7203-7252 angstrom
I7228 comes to 0.00 mag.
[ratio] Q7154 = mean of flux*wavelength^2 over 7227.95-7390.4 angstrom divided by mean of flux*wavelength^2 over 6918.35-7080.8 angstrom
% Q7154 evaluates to 1.02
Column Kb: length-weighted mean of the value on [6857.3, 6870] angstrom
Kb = 3.31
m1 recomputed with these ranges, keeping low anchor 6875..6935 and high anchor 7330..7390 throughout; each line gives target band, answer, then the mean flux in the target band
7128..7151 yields 0.00 mag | 3.13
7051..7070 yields 0.00 mag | 3.19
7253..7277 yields 0.00 mag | 3.05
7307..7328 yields 0.00 mag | 3.03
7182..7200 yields 0.01 mag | 3.09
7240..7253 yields 0.00 mag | 3.06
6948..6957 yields 0.00 mag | 3.26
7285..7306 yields 0.00 mag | 3.05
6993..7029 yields 0.00 mag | 3.23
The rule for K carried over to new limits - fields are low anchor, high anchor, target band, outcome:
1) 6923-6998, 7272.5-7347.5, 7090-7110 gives 0.0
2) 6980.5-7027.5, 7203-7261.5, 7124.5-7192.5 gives 0.2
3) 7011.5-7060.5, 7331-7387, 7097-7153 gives 0.1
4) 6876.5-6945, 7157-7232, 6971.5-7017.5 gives 0.0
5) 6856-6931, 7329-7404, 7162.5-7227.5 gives 0.2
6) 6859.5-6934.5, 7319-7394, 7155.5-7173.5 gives 0.1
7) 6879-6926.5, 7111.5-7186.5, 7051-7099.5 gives -0.3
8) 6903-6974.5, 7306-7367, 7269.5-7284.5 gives 0.0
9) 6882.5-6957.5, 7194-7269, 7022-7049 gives -0.1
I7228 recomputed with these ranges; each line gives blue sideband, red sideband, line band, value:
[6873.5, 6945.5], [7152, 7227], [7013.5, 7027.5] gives 0.002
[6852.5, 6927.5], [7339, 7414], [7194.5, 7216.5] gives -0.002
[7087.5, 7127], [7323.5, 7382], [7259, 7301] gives 0.000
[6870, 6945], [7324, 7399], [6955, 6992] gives -0.001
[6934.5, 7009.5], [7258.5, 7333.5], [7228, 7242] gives -0.001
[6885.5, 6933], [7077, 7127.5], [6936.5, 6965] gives -0.003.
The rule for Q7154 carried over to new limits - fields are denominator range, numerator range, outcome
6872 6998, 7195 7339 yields 1.03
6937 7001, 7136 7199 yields 1.01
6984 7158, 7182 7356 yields 1.01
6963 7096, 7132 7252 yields 1.01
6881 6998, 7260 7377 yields 1.03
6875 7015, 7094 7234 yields 1.02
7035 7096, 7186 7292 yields 1.01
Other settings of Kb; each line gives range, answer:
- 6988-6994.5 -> 3.23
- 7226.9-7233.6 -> 3.1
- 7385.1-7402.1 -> 2.97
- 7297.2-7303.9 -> 3.04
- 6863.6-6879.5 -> 3.31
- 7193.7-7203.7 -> 3.13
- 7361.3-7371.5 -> 3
